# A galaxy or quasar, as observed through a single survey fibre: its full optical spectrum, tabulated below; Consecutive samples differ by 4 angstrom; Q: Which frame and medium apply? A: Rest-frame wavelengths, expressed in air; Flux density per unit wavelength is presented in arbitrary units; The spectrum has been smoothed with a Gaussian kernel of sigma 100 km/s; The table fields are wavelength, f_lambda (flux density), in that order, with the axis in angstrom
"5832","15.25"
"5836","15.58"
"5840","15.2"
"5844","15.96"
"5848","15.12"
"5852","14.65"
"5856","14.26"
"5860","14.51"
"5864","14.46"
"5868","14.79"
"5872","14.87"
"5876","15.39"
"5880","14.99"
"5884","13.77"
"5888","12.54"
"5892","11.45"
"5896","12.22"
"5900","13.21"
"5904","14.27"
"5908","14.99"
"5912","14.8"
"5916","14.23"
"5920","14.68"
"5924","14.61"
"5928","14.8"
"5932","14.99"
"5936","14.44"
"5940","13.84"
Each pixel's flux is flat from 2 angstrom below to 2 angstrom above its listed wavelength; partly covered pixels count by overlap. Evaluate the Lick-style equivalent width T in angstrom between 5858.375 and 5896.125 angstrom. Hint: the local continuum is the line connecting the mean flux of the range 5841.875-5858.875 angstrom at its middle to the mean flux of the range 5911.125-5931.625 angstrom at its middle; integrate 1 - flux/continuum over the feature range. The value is 2.2 angstrom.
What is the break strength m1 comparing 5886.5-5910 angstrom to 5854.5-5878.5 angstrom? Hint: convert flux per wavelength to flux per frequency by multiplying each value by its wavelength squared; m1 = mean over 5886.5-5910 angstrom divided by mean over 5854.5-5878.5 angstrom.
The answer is 0.90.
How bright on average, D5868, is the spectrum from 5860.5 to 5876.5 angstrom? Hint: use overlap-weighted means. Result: 14.8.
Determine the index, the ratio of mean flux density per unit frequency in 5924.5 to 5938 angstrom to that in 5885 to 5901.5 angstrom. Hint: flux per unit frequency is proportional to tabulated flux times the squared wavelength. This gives 1.20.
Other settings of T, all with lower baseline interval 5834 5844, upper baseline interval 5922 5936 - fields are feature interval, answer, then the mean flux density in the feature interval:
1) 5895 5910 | 1.20 angstrom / 13.8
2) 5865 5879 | 0.23 angstrom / 15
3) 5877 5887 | 0.56 angstrom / 14.3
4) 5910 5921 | 0.22 angstrom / 14.6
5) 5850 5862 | 0.69 angstrom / 14.5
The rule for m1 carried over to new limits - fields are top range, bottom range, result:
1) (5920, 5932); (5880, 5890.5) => 1.11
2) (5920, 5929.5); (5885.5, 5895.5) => 1.23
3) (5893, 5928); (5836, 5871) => 0.96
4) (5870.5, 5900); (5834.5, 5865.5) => 0.92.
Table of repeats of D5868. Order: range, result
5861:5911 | 13.9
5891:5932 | 14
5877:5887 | 14.3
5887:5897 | 12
